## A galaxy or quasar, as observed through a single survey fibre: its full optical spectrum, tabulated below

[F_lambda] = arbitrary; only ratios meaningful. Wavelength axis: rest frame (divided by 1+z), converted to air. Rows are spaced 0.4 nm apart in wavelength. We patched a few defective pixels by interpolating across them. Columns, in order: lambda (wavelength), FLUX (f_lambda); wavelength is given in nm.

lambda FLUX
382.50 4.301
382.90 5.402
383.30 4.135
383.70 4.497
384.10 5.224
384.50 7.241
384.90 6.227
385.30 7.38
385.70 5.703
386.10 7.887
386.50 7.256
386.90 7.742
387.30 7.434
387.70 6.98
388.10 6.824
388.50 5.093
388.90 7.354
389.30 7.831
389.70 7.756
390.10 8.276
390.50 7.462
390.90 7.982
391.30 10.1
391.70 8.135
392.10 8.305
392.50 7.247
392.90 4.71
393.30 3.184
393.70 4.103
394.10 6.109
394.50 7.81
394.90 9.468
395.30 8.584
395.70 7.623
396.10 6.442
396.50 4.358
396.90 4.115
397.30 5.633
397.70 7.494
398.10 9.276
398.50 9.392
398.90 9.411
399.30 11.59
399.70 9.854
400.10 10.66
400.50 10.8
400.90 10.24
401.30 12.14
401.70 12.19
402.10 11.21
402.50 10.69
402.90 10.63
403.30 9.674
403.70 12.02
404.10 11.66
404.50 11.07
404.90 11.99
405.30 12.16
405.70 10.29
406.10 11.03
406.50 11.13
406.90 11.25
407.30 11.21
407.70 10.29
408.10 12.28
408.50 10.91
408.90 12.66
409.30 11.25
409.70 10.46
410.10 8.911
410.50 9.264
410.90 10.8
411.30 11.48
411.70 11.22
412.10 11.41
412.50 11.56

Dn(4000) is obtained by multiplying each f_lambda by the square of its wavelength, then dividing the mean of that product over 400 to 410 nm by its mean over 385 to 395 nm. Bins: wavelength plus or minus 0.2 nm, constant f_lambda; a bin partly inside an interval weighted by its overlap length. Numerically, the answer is 1.70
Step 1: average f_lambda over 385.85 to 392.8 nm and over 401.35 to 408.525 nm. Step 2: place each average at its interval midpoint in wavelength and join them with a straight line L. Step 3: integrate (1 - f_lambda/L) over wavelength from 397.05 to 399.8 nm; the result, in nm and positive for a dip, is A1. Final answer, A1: 0.26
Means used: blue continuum 7.57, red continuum 11.2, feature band 8.83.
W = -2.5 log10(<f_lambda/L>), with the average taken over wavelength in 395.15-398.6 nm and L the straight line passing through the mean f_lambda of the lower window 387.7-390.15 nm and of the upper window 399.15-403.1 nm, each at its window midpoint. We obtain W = 0.36 mag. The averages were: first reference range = 7.11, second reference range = 11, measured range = 6.9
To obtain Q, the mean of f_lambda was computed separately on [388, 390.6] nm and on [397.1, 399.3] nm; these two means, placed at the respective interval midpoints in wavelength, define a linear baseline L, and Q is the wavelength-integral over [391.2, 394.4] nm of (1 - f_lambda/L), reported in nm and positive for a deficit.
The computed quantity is 0.54 nm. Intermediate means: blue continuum 7.23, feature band 6.42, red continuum 8.55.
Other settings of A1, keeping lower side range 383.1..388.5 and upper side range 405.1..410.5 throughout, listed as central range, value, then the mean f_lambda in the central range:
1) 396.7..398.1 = 0.41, 6.25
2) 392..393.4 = 0.35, 5.88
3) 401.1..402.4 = -0.27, 11.8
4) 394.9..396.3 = 0.11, 7.82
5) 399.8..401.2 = -0.17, 10.6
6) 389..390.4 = -0.12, 7.88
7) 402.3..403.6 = -0.06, 10.5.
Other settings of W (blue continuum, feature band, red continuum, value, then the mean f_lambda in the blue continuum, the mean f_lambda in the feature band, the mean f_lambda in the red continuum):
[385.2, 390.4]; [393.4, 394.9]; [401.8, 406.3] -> 0.36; 7.2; 6.28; 11.2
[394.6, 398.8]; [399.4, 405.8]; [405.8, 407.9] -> -0.18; 7.3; 11.1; 10.9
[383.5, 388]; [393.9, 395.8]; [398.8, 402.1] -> 0.18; 6.69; 7.93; 10.9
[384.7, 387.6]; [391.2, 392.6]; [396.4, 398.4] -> -0.24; 7.09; 8.41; 6.43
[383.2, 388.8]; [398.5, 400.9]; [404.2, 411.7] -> -0.11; 6.46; 10.4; 11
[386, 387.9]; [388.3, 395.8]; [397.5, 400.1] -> 0.16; 7.44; 7.21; 9.59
